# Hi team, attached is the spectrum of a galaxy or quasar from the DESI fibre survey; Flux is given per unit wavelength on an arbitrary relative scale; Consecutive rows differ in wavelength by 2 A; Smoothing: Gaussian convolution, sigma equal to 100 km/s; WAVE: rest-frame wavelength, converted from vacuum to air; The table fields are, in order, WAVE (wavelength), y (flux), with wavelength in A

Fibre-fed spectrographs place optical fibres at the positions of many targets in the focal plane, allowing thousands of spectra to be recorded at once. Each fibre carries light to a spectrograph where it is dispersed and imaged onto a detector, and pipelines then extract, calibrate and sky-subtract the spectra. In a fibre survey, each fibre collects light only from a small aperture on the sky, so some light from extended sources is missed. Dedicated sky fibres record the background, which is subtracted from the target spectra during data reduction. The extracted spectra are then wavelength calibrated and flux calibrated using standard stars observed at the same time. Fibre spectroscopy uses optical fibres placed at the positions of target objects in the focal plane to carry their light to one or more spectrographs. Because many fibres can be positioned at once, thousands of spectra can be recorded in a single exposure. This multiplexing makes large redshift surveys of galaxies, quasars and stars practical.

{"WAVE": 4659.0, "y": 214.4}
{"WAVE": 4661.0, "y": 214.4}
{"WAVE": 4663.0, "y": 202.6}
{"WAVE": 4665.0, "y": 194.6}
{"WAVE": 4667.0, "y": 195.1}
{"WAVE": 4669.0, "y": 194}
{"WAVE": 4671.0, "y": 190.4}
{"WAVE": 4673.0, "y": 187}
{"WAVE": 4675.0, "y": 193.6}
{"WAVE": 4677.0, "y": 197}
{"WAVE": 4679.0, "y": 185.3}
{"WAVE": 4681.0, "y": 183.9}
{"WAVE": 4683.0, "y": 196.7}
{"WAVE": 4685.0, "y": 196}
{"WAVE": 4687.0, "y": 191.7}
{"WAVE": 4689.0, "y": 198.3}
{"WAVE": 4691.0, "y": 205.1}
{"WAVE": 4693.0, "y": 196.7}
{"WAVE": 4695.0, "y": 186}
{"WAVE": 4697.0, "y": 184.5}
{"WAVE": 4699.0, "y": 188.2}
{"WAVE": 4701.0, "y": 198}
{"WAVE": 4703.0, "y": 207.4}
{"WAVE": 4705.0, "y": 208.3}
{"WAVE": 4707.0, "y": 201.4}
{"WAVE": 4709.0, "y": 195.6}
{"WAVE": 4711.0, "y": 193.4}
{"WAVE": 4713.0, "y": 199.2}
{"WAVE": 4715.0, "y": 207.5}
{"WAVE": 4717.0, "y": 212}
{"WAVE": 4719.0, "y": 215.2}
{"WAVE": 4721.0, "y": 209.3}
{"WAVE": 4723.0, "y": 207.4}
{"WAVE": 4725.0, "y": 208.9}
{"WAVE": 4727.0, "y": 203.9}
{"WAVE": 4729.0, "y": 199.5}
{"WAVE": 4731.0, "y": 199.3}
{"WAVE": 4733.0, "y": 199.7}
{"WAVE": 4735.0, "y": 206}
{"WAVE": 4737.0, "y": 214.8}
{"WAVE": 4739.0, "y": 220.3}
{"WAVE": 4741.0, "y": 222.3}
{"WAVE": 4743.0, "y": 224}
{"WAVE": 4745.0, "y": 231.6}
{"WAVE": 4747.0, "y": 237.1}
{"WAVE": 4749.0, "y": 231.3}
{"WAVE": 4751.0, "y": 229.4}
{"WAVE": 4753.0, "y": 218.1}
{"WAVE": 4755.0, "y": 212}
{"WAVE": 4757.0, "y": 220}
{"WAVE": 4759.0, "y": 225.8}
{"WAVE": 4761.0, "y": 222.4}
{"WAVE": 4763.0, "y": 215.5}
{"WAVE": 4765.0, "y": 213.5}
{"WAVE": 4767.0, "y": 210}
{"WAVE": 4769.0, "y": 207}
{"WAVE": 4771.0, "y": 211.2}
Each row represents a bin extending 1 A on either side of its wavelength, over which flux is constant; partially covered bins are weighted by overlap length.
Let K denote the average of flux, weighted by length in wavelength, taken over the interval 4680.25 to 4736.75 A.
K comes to 200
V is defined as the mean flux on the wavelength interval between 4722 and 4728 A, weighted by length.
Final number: 207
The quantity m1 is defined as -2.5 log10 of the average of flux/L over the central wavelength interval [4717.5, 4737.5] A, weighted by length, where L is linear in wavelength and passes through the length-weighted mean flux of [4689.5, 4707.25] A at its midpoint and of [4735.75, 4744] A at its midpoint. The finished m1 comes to 0.03 mag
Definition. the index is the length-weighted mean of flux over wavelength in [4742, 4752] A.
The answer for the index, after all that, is 231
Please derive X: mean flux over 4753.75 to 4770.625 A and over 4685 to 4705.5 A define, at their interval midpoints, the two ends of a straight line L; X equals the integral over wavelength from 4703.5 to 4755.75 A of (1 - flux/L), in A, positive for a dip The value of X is -1.4 A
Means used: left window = 196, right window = 216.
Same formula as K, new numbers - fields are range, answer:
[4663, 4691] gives 193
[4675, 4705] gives 194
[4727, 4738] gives 204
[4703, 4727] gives 205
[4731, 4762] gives 220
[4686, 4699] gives 193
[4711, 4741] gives 207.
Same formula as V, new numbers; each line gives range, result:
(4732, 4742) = 213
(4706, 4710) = 198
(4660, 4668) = 202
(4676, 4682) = 189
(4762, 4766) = 214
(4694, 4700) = 186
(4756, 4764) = 221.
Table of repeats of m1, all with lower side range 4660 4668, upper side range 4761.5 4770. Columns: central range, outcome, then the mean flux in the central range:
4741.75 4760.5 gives -0.07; 225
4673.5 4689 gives 0.06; 192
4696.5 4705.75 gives 0.04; 198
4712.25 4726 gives -0.01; 209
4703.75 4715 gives 0.03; 200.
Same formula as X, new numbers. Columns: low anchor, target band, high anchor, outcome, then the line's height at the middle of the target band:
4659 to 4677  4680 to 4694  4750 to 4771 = 0.42 A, 202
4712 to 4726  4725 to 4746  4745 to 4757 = 0.52 A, 217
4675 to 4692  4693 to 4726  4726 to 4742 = 0.04 A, 201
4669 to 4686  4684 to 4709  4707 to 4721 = 0.16 A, 198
